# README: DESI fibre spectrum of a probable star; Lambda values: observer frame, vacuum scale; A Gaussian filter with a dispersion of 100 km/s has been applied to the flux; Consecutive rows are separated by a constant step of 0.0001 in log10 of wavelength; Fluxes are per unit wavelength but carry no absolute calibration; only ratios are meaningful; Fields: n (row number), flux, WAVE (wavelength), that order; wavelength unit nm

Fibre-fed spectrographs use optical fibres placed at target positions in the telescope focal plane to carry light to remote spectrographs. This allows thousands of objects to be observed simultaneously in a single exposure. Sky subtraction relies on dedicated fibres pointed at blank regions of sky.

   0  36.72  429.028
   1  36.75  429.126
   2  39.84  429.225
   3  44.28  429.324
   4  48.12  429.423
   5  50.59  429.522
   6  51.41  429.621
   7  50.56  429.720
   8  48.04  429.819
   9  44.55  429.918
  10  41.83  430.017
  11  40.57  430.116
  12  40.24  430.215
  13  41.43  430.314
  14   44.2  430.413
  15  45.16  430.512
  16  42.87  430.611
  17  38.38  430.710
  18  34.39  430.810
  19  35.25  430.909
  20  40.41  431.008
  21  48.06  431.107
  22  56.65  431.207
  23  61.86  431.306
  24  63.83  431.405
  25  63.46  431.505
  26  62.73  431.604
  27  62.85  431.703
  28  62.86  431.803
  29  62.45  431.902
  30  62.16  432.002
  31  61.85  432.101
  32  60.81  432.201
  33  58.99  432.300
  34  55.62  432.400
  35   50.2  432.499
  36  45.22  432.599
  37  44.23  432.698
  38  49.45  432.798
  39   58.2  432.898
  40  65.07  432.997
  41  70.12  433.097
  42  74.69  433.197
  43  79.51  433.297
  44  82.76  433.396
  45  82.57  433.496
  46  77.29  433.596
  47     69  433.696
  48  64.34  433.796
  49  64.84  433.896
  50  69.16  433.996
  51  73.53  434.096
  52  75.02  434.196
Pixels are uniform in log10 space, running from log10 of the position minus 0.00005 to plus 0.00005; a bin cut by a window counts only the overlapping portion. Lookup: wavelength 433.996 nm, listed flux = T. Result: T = 69.16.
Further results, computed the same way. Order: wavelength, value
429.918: 44.55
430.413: 44.2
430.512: 45.16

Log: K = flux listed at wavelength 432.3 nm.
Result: 58.99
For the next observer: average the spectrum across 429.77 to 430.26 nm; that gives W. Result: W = 43.1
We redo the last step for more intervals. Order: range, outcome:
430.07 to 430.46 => 41.6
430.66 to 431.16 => 39.3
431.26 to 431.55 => 63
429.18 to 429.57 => 45.7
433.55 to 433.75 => 72.8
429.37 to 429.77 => 50.1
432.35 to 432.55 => 52.9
